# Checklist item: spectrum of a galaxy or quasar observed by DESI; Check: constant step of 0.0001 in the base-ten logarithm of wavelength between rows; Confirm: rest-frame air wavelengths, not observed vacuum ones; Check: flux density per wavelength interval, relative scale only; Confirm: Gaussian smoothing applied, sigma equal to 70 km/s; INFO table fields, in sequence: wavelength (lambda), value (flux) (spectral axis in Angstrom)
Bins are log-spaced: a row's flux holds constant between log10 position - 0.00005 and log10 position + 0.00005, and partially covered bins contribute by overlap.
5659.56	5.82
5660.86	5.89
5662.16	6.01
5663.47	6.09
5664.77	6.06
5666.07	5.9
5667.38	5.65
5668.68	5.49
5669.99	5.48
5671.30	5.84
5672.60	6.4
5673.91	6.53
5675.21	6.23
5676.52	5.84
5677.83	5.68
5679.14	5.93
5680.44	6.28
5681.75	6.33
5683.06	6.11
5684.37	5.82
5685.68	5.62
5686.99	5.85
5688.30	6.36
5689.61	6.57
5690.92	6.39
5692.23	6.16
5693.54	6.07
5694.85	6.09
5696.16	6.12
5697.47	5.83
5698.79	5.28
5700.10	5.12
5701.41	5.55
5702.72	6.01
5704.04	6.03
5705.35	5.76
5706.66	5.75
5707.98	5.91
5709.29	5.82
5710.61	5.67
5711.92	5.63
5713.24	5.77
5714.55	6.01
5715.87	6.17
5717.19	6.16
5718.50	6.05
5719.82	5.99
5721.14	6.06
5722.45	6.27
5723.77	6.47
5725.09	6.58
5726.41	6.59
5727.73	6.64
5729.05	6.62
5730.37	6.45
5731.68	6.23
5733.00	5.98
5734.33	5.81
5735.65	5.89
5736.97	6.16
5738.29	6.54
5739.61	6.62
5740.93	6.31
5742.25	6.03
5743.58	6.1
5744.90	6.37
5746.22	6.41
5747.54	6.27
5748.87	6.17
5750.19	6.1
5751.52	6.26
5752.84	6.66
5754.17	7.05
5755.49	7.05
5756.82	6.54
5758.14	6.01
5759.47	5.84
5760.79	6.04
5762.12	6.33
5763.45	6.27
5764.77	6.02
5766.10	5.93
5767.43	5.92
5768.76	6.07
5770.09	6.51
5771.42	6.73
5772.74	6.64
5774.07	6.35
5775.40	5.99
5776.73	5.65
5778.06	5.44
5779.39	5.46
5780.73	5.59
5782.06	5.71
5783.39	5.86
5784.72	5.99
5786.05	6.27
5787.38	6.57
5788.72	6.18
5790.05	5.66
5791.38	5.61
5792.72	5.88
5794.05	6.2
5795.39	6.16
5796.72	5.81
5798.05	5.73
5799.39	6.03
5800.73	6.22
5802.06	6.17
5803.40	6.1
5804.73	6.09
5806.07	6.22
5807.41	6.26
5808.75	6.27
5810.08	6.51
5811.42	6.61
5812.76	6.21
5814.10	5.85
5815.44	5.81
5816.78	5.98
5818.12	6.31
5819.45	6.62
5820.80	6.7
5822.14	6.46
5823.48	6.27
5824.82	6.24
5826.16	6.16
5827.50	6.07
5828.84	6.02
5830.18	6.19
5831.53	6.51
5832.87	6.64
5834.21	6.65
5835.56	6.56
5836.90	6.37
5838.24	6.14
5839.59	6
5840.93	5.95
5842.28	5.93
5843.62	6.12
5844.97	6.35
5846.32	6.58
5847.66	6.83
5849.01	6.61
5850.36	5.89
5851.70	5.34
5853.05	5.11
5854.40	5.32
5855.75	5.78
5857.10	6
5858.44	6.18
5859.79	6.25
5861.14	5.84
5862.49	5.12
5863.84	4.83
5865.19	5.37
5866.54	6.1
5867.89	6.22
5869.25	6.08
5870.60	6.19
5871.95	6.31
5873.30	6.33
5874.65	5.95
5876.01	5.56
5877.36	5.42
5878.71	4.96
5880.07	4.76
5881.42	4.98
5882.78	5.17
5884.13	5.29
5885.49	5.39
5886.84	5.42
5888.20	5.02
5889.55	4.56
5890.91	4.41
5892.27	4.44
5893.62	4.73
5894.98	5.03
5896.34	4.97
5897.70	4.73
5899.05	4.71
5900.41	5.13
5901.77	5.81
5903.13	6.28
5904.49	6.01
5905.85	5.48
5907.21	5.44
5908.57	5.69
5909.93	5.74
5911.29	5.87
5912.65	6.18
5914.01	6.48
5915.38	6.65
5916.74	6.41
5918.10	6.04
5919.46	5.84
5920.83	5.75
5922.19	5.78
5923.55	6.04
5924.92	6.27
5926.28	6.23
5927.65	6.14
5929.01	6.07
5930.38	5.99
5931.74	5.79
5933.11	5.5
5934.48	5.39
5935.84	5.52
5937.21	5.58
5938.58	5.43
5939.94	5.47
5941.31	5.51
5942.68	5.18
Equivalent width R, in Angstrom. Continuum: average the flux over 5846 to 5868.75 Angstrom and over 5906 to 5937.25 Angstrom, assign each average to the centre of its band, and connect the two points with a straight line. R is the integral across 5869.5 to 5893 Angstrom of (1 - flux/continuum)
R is 2.2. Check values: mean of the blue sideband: 5.84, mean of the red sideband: 5.93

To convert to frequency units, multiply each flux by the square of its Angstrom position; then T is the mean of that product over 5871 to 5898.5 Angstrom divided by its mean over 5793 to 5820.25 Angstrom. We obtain 0.86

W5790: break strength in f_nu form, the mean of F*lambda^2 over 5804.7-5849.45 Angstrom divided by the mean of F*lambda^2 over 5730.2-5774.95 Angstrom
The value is 1.03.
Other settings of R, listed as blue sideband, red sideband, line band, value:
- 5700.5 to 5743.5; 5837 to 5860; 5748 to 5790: -0.59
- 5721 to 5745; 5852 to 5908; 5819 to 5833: -1.43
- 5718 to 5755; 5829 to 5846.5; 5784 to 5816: 1.00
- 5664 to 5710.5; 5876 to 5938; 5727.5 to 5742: -1.06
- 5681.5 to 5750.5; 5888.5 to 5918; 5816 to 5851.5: -3.73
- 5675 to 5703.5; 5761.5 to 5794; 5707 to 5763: -2.16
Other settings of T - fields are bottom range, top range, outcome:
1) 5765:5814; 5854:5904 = 0.92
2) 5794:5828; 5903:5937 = 0.99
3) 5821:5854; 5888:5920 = 0.91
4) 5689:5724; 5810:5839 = 1.11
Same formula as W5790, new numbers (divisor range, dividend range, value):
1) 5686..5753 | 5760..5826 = 1.03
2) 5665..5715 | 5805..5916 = 1.05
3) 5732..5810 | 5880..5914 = 0.90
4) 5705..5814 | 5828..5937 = 0.98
